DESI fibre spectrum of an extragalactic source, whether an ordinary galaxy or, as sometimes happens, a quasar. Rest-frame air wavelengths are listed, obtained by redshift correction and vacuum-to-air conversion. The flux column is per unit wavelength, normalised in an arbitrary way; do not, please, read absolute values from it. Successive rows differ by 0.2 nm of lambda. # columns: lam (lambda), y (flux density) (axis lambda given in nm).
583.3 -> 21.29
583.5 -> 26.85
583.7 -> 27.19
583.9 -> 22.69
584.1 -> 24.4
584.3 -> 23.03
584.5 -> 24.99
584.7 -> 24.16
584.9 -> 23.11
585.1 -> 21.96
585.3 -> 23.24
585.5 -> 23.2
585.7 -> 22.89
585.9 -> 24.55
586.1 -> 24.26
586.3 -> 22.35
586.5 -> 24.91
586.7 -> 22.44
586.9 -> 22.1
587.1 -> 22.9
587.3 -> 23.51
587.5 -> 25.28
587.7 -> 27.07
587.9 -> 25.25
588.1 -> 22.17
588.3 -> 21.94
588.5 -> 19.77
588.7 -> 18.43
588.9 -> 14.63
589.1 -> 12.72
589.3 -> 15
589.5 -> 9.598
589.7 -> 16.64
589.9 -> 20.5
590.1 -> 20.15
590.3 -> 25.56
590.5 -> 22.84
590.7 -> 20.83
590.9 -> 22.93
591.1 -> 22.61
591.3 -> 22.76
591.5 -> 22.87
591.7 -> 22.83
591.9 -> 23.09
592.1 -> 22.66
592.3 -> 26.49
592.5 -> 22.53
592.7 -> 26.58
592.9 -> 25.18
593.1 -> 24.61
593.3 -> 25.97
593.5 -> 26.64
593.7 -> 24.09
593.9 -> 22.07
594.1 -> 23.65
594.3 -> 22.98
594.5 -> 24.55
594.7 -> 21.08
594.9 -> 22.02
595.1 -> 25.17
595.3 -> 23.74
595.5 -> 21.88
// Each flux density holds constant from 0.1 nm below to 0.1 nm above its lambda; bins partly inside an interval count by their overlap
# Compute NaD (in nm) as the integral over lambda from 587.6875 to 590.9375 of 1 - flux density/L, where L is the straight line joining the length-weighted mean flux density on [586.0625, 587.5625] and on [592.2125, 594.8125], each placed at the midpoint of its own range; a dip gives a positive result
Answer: 0.58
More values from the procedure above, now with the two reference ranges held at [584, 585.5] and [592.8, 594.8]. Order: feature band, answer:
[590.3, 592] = 0.08 nm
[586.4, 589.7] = 0.47 nm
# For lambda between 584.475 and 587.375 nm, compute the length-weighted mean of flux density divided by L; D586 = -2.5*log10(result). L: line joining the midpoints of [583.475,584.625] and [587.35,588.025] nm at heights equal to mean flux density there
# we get 0.081 mag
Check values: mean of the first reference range 24.7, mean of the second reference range 25.6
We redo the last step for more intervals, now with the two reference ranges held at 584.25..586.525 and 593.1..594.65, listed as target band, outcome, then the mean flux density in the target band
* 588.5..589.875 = 0.487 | 15.2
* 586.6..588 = -0.018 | 24.1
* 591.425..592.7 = 0.017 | 23.7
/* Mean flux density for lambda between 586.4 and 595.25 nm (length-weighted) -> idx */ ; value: 22.2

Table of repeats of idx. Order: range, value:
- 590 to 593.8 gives 23.7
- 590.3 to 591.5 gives 22.7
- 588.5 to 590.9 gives 18.2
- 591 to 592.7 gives 23.4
